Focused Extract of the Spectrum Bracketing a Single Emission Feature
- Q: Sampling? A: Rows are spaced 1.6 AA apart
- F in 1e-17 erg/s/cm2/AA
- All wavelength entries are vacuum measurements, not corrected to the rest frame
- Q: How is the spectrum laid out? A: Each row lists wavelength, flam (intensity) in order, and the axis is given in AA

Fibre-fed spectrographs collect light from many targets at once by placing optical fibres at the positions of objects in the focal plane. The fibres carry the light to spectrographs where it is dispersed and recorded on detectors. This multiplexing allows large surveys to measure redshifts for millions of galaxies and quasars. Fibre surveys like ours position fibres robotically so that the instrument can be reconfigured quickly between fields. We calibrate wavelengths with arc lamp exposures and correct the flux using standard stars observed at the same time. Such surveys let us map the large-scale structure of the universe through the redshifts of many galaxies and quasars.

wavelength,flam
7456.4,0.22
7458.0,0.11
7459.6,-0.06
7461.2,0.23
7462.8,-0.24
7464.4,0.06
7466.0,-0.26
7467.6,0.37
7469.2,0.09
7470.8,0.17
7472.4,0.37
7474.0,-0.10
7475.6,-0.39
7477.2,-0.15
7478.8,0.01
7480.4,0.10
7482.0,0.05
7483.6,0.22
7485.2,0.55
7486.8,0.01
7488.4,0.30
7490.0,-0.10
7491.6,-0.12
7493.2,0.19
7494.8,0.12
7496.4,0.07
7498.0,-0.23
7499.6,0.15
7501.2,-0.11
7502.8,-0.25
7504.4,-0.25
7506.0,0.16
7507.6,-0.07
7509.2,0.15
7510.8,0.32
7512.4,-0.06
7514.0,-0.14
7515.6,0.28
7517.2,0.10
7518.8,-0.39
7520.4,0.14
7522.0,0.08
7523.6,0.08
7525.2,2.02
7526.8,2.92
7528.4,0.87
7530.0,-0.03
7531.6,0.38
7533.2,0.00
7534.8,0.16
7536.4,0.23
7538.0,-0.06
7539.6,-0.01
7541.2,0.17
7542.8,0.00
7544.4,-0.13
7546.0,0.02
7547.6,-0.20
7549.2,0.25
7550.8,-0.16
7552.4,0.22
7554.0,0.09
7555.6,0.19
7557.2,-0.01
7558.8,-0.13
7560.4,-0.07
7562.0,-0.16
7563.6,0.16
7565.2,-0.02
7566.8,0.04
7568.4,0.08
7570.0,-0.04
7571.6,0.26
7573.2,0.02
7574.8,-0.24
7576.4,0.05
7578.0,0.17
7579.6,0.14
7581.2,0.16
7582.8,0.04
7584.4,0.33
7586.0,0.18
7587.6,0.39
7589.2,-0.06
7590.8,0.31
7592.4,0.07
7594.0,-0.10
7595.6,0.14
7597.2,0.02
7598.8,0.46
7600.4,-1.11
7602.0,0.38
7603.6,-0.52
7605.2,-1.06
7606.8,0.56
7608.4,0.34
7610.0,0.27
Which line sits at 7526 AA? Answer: Halpha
